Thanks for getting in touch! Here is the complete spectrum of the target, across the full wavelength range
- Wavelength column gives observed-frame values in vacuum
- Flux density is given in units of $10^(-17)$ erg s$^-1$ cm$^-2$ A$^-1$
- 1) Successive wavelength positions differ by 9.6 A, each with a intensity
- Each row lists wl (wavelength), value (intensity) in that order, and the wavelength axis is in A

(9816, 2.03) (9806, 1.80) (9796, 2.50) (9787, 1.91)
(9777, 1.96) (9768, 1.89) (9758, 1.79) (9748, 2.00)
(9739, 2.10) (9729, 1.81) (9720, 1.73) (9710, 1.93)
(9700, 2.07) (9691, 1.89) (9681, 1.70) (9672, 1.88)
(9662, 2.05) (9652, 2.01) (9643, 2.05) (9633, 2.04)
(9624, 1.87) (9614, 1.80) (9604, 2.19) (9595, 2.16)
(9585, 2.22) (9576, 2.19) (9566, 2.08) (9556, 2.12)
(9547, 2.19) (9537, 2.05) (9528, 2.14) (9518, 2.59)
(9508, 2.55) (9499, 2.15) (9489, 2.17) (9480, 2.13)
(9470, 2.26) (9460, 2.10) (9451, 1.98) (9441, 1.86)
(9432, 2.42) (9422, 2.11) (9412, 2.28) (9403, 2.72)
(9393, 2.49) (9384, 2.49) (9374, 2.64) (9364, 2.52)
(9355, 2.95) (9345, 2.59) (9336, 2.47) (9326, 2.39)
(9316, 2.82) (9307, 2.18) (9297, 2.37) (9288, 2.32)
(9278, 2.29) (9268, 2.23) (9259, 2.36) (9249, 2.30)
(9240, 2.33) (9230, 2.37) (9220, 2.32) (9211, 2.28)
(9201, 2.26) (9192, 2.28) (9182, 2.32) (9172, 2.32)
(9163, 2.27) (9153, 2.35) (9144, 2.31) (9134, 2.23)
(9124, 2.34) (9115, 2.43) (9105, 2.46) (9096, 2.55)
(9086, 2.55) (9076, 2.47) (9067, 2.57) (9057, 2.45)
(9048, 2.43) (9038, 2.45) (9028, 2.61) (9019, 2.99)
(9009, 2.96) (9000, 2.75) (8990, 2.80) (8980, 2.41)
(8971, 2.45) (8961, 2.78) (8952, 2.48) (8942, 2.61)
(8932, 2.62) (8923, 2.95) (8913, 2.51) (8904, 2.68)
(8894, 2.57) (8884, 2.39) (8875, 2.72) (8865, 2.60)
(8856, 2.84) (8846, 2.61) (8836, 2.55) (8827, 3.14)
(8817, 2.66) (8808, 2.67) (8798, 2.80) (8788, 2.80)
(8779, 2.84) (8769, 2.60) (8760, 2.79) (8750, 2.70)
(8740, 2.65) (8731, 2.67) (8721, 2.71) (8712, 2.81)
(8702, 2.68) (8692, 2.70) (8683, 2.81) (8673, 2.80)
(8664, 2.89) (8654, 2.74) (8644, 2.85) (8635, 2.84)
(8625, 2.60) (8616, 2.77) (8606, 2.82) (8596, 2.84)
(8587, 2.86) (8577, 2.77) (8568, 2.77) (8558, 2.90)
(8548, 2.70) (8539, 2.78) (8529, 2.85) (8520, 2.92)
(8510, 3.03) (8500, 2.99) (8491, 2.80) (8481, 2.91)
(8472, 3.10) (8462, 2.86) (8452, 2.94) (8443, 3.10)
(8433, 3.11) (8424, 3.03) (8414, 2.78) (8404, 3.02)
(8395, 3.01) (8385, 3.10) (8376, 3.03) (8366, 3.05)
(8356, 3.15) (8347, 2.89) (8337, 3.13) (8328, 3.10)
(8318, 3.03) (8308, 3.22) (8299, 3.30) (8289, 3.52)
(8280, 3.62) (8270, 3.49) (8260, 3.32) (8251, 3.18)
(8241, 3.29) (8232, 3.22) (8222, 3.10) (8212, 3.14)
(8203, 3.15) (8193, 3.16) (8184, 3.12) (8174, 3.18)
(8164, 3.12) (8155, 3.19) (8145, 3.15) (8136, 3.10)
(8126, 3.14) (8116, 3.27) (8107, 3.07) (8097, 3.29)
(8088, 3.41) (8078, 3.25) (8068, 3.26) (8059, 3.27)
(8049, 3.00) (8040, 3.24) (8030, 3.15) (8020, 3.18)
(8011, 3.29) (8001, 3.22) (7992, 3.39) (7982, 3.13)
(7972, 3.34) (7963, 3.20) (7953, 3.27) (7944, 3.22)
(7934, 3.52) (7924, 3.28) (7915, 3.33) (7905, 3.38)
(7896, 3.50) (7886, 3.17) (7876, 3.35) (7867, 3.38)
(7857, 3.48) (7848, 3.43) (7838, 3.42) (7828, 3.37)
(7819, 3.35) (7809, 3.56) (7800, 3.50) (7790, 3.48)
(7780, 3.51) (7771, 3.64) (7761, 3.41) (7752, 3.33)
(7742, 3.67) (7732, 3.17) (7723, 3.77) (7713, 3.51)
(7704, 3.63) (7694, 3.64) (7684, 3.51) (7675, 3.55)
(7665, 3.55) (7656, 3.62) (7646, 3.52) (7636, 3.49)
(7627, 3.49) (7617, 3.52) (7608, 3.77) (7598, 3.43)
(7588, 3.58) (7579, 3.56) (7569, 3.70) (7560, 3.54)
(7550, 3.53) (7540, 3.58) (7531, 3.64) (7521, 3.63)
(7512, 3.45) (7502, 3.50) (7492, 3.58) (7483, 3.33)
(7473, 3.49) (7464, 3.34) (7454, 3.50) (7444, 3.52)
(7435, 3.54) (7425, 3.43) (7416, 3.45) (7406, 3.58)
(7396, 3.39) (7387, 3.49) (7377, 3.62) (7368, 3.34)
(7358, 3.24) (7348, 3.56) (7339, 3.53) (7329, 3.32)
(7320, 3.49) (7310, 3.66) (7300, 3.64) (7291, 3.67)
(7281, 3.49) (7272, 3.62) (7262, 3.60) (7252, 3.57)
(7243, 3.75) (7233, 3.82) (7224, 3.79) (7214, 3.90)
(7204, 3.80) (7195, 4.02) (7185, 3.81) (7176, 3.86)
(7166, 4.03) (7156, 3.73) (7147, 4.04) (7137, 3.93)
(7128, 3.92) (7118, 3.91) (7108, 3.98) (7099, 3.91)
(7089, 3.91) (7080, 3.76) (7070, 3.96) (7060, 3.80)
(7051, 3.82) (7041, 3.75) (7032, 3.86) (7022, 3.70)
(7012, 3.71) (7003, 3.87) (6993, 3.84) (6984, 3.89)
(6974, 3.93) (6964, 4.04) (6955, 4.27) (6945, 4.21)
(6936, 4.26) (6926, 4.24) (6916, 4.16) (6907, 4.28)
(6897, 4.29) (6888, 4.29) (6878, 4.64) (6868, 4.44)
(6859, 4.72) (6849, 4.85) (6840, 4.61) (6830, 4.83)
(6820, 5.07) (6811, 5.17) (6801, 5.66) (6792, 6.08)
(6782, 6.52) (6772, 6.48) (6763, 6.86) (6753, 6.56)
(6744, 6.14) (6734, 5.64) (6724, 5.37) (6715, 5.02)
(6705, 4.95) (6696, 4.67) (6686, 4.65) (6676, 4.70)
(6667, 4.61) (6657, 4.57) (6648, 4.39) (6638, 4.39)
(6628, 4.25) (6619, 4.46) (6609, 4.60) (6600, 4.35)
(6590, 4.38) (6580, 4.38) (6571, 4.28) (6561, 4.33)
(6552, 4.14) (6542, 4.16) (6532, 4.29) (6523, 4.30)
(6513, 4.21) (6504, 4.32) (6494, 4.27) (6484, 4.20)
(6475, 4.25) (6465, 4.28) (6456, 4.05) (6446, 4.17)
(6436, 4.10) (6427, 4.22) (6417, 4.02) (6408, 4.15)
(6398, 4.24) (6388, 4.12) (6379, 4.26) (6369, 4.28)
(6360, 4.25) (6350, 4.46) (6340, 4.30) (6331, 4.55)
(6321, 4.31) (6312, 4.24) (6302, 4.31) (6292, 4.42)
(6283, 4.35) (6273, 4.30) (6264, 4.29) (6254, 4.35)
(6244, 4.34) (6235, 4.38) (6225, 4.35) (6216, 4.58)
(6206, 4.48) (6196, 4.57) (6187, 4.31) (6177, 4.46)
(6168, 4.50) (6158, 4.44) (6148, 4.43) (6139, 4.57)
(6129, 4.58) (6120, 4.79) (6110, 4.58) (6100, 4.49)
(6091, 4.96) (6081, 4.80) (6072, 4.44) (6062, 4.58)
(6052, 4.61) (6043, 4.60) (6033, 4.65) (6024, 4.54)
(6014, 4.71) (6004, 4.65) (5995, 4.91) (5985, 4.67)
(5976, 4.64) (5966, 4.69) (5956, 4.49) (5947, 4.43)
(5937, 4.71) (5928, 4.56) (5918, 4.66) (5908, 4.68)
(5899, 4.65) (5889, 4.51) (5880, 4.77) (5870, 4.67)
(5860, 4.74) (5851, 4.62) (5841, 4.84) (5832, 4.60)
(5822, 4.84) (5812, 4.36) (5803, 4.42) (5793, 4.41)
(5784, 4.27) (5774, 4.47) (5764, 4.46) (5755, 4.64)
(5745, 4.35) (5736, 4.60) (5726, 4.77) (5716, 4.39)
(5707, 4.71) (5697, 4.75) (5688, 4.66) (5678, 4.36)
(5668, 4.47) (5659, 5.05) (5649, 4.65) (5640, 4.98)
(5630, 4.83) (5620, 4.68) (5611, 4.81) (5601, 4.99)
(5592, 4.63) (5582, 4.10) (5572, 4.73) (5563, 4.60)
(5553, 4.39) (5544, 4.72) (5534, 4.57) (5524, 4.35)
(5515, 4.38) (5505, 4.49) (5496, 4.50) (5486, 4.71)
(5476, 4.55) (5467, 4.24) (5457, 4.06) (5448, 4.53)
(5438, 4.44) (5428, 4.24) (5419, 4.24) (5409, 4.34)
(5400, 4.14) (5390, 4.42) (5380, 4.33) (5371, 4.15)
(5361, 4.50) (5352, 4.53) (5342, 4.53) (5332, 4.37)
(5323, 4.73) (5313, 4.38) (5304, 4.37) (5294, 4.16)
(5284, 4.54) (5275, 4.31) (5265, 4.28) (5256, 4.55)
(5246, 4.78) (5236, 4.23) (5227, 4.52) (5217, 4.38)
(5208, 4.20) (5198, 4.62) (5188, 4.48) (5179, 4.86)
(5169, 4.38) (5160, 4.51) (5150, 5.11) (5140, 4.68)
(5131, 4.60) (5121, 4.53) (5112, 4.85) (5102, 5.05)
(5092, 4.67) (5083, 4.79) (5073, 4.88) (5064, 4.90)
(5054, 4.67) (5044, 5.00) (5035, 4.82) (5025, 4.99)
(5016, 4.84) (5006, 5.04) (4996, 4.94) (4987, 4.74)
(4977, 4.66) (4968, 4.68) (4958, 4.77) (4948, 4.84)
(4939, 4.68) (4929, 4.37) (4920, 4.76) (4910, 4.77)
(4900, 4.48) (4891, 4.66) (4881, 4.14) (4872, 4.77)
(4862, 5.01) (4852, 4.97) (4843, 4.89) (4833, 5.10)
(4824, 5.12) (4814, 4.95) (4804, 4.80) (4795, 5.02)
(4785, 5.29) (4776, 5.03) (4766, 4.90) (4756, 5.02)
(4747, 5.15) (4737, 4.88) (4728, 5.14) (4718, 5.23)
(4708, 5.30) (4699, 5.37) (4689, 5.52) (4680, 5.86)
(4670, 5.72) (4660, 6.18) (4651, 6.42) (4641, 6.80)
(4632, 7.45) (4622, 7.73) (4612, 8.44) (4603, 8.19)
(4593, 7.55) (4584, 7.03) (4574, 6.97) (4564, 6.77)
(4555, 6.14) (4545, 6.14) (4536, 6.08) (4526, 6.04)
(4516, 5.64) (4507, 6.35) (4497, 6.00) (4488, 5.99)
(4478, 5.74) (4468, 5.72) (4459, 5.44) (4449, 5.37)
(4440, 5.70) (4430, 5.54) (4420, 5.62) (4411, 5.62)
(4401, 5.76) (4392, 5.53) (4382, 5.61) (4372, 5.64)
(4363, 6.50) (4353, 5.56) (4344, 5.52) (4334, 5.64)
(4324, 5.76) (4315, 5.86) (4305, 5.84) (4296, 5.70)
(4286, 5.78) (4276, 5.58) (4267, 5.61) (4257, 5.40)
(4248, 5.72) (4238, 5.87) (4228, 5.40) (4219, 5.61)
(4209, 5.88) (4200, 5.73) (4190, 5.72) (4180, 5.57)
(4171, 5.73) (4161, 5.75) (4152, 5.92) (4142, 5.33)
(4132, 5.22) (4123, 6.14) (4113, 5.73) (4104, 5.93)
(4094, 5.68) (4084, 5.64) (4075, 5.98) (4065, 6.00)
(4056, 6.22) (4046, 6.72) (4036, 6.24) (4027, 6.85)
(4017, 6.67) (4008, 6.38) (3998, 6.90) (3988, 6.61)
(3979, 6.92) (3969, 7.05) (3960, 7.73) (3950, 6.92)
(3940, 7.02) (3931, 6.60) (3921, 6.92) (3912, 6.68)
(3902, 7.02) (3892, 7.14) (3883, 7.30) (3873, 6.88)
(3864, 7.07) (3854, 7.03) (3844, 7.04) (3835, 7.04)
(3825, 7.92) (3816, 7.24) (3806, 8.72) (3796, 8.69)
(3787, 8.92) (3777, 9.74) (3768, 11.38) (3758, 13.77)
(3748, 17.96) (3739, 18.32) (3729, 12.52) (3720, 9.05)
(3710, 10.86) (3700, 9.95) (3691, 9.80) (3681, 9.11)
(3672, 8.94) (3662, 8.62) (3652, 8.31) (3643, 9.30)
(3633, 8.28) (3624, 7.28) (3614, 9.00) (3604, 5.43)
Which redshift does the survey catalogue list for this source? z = 1.417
